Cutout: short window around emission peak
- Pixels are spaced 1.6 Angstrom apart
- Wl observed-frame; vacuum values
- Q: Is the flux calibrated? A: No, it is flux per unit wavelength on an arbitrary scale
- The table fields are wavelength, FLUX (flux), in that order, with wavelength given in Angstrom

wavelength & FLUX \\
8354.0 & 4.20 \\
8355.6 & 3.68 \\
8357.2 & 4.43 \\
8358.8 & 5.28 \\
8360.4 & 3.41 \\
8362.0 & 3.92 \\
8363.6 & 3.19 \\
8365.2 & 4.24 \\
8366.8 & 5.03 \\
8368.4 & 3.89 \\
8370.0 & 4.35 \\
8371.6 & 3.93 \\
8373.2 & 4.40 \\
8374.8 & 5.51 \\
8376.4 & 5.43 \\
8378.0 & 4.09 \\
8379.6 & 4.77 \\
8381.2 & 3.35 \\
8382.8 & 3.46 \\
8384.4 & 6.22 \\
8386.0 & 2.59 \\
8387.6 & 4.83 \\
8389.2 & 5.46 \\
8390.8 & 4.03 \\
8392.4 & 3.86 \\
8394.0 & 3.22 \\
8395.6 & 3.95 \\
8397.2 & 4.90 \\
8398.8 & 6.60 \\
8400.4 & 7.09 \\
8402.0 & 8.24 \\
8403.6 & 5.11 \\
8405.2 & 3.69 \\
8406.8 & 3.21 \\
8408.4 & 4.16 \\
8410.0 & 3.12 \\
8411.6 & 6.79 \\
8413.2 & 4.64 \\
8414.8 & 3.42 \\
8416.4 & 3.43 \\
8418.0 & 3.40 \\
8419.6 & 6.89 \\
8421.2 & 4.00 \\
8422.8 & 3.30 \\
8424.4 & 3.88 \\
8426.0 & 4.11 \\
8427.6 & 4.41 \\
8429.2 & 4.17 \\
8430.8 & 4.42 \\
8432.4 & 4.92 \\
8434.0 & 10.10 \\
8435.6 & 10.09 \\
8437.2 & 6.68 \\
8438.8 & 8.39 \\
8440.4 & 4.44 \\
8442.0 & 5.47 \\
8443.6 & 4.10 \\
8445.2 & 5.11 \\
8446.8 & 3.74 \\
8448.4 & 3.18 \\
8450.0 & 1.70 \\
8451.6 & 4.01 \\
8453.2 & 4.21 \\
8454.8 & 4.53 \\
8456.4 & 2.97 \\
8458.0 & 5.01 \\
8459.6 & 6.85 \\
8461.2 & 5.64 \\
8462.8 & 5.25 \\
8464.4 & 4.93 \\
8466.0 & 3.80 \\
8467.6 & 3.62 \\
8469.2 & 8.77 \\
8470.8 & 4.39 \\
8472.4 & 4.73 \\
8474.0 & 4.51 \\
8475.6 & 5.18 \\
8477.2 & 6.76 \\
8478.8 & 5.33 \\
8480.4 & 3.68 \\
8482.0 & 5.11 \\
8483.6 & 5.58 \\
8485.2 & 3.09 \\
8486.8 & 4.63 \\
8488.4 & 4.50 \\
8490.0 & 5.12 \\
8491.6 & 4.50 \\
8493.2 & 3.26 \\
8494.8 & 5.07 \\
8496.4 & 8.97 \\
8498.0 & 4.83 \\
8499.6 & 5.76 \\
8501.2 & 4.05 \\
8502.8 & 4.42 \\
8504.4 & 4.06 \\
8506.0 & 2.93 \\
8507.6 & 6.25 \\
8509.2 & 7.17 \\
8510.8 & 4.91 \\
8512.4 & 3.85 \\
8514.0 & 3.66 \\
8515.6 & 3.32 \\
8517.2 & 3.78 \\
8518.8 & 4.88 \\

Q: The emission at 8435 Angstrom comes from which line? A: Halpha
